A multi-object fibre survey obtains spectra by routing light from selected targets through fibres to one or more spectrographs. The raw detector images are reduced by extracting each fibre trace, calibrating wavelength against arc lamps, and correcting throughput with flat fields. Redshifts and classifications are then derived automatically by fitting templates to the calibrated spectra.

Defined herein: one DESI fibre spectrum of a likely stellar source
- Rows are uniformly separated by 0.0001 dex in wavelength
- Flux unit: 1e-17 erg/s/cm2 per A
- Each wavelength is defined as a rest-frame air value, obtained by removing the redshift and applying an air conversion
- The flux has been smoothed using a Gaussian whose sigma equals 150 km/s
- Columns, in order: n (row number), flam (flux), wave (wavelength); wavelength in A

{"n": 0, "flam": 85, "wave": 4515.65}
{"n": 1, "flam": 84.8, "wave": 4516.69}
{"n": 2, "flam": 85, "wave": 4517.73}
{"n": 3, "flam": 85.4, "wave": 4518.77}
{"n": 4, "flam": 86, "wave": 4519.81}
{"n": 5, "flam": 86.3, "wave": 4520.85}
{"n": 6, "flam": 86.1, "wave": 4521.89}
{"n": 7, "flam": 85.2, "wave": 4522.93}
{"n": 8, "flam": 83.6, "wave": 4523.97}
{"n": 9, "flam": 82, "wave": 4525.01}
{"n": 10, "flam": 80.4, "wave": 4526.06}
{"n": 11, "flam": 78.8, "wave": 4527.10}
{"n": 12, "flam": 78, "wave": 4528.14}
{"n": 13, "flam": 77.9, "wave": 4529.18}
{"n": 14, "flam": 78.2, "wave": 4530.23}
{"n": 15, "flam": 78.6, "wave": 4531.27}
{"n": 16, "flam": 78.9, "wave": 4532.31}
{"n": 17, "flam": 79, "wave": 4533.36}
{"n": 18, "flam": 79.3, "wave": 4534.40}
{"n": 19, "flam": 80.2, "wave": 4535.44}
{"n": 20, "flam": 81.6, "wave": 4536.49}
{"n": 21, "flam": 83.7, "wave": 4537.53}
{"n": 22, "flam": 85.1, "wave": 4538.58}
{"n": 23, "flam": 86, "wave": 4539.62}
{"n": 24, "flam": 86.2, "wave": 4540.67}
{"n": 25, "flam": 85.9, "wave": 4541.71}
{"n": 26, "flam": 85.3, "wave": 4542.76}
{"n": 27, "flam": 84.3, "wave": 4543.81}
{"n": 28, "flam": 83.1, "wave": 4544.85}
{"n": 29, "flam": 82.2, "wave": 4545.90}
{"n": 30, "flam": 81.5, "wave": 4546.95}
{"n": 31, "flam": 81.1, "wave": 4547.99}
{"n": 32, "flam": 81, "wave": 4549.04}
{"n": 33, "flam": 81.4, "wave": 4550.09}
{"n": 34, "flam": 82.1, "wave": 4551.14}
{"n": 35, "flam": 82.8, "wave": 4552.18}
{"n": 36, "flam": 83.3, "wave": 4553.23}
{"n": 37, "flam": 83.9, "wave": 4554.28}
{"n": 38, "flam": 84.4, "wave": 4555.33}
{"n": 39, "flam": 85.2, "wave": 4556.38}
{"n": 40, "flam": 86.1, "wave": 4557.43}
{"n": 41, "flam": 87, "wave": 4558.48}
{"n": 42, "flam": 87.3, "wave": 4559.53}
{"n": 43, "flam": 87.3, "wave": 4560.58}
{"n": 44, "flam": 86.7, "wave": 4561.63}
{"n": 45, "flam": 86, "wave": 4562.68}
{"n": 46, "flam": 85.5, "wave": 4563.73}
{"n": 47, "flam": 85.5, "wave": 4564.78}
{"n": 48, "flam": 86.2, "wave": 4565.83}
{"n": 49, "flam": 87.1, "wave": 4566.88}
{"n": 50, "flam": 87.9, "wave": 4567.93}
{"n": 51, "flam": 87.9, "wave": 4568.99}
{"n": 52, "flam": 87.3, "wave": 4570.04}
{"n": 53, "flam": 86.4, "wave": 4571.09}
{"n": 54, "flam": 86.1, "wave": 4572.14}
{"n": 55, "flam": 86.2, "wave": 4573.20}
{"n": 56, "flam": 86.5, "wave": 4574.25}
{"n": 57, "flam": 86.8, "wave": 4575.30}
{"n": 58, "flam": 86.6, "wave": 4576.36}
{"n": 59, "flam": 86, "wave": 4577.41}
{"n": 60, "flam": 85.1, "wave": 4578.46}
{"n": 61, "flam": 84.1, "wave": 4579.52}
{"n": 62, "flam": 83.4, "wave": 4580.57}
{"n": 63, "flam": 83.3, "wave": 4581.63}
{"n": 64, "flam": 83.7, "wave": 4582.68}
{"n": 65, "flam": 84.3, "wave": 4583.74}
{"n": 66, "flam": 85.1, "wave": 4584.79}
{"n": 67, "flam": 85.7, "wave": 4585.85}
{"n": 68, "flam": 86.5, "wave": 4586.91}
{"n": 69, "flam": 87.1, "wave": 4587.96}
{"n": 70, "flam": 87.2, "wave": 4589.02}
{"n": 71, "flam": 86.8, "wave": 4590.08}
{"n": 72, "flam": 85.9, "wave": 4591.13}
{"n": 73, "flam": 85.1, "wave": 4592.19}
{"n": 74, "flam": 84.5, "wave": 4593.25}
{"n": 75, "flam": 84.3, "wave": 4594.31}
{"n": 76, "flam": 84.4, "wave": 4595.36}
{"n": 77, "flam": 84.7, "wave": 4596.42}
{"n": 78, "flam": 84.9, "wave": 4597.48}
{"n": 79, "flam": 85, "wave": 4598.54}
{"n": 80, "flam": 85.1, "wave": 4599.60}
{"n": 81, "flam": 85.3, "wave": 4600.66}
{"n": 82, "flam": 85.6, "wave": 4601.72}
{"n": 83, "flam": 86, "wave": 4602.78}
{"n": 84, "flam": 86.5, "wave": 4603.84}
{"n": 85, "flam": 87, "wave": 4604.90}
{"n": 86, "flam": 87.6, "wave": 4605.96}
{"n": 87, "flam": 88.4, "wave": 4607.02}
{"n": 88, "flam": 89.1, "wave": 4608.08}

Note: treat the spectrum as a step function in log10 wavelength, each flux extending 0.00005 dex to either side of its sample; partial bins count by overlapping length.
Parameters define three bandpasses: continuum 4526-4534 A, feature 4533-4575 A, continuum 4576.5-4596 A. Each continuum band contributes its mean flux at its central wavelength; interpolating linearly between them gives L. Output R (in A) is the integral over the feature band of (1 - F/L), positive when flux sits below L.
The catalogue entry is -1.6 A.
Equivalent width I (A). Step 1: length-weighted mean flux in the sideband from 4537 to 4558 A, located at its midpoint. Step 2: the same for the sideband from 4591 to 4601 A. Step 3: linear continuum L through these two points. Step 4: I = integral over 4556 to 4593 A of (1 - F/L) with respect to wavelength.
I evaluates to -0.74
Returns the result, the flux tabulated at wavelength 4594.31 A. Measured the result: 84.3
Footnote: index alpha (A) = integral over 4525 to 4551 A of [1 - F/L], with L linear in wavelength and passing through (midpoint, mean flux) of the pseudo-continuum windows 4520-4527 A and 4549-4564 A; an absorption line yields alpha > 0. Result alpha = 0.8 A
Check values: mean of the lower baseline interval 83.7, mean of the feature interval 81.6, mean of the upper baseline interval 84.8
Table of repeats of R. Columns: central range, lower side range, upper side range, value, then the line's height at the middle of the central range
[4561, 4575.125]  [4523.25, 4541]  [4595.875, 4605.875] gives -0.54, 83.4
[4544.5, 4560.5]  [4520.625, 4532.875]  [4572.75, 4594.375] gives -0.11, 83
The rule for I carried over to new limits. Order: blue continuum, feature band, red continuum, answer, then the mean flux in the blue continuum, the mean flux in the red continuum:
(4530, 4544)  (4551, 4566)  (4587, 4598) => -0.3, 82.4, 85.6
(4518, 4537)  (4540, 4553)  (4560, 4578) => 0.1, 81.5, 86.6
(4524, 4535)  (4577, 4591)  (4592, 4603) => -0.2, 79.3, 84.9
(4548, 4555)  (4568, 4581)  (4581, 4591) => -0.3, 82.3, 85.5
